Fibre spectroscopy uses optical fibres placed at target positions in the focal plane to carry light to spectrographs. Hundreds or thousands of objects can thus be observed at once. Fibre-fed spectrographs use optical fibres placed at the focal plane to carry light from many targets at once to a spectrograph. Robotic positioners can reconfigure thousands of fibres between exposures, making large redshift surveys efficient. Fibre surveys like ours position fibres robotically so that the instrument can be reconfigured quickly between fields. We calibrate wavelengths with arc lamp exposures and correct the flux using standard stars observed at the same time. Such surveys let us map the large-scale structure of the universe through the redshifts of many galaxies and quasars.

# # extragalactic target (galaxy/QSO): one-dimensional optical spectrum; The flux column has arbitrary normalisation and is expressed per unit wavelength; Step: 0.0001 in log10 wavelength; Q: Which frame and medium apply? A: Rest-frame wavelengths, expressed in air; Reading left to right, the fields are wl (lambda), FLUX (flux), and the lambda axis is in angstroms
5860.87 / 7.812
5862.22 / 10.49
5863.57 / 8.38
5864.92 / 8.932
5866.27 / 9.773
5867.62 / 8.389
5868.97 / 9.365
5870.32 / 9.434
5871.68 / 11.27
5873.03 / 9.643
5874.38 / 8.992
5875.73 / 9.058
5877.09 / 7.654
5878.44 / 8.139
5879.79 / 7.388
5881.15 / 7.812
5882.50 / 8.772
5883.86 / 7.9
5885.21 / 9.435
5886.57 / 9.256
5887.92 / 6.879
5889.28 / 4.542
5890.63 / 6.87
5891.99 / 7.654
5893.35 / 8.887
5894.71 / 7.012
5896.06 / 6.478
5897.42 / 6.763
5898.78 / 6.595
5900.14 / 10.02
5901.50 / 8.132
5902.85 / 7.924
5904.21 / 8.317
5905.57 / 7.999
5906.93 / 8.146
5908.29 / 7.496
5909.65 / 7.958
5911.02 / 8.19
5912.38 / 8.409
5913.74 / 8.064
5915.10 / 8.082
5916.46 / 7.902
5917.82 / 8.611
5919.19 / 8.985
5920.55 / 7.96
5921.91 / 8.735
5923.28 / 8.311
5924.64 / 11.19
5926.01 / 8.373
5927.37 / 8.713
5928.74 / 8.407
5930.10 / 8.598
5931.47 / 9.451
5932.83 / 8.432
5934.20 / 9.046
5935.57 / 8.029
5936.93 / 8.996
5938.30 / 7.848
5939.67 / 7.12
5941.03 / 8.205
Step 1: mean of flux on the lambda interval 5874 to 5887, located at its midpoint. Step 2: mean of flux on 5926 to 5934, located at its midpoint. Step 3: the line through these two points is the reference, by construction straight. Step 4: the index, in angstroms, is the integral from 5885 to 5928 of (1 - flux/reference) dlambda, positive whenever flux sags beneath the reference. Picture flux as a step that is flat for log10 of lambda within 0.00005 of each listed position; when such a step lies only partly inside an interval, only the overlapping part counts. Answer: 2.7 angstroms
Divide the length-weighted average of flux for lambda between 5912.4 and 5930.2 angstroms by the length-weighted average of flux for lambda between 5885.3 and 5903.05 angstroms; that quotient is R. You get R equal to 1.1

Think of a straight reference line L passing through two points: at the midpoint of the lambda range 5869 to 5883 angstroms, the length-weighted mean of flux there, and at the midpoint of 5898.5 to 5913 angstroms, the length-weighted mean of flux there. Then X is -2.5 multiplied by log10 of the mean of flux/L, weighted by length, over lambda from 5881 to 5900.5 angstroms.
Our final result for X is 0.12 mag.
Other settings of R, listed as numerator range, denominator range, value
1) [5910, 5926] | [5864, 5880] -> 0.95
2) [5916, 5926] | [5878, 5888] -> 1.06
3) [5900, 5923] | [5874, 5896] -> 1.05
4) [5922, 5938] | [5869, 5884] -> 1.01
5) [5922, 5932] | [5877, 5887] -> 1.08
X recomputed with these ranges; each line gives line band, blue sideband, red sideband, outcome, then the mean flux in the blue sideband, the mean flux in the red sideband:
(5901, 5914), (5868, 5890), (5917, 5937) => 0.076 mag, 8.47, 8.78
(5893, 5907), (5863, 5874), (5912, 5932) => 0.149 mag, 9.4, 8.65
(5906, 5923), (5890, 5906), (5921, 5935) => 0.021 mag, 7.72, 8.9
